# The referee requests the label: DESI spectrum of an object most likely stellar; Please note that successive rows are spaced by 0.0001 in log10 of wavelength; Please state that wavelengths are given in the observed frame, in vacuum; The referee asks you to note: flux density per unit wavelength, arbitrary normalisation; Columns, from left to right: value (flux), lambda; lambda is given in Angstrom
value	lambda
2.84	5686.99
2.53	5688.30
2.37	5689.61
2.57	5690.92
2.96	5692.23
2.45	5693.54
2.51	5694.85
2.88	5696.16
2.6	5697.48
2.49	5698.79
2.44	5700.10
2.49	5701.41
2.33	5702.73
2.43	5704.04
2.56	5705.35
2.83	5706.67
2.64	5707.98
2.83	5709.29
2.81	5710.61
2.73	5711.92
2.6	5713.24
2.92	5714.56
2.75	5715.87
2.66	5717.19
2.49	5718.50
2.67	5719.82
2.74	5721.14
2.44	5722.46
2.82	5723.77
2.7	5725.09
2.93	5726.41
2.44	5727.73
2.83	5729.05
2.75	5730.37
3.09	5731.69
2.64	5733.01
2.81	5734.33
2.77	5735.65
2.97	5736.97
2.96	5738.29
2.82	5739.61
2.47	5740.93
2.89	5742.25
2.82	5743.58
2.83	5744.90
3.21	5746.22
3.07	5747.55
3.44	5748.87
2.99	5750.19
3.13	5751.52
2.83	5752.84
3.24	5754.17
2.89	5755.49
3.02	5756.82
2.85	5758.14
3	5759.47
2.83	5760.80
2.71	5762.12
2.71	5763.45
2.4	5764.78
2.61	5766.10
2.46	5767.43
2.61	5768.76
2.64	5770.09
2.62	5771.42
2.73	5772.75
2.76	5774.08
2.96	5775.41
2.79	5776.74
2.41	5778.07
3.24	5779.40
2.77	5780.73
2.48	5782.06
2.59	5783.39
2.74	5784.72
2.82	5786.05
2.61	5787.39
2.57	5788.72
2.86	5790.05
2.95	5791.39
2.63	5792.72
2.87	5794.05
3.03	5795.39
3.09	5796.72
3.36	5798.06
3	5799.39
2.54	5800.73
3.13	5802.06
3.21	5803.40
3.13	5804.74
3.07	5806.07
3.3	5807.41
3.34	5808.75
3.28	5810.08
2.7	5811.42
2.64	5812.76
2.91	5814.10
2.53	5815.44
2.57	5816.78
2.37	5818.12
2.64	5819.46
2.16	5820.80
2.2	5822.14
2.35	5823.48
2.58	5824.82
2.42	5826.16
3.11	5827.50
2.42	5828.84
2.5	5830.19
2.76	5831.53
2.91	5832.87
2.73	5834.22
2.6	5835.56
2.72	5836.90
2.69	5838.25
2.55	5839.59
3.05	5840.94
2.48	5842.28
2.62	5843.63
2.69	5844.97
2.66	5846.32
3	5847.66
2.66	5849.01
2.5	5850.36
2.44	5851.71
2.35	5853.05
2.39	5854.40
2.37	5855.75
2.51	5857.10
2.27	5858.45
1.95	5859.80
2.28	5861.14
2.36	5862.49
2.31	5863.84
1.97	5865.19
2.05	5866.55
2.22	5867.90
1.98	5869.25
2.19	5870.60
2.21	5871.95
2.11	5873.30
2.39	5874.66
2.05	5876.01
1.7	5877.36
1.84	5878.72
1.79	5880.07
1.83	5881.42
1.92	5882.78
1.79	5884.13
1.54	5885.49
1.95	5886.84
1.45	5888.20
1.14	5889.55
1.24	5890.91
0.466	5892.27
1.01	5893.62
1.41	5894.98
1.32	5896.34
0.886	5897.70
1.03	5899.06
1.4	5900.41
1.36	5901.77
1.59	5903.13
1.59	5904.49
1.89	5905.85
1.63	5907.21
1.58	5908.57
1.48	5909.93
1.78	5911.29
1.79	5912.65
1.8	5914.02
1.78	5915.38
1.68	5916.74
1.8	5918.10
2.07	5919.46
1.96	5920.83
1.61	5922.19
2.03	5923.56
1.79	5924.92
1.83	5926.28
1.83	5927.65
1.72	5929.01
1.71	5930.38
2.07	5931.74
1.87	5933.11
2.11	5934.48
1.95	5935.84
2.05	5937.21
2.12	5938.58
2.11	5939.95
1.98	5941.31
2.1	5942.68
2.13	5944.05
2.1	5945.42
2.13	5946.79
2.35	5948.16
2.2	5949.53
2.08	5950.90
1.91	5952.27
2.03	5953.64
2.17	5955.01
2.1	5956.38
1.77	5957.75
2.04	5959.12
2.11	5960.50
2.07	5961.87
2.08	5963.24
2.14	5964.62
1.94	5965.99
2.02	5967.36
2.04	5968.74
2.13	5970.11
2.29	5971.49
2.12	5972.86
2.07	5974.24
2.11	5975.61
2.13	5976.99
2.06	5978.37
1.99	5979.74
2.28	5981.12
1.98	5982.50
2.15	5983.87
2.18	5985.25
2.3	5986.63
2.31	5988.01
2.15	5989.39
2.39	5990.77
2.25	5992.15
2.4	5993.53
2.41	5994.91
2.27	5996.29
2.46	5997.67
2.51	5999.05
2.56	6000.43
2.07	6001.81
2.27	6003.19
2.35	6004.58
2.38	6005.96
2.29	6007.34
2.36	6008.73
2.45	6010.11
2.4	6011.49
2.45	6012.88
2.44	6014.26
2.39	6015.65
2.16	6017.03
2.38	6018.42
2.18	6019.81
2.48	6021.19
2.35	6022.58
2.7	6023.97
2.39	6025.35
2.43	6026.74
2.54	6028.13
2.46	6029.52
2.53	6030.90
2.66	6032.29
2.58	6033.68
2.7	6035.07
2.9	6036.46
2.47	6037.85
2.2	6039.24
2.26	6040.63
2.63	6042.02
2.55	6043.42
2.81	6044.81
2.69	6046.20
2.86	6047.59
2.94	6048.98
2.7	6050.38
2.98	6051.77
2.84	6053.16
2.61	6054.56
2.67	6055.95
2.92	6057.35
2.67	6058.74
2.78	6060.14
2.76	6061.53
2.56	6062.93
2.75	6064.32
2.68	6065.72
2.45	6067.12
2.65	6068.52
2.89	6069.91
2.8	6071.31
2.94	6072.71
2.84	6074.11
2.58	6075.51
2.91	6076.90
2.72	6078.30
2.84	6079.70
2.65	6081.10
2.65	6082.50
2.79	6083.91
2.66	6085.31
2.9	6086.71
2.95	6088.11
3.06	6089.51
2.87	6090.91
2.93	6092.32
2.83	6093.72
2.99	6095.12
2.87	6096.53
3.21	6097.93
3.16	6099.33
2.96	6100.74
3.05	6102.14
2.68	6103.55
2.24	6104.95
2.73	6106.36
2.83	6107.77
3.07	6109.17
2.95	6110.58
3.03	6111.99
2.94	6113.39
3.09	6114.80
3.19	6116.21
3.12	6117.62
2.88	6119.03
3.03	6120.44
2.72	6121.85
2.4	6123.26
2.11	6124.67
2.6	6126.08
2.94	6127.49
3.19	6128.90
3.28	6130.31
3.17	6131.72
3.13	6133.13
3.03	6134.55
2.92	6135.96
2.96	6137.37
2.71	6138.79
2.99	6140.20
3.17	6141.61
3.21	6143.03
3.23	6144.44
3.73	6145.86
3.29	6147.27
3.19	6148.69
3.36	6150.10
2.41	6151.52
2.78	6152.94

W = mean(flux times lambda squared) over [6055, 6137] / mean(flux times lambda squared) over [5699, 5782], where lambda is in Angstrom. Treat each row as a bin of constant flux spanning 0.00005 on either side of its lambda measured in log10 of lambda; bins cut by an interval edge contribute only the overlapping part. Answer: 1.2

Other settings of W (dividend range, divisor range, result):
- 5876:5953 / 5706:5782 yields 0.66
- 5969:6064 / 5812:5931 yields 1.24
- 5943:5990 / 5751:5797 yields 0.81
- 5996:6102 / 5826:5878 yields 1.16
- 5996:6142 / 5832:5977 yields 1.43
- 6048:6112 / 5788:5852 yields 1.11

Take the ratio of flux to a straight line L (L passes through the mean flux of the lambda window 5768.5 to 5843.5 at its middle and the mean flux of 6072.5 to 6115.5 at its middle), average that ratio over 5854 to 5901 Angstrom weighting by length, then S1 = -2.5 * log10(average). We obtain 0.47 mag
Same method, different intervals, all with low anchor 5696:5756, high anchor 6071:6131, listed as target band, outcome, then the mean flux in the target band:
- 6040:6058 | 0.05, 2.73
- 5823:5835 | 0.06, 2.65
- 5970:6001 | 0.26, 2.24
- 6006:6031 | 0.18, 2.41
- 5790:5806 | -0.07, 2.99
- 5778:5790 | 0.03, 2.72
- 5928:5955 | 0.35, 2.04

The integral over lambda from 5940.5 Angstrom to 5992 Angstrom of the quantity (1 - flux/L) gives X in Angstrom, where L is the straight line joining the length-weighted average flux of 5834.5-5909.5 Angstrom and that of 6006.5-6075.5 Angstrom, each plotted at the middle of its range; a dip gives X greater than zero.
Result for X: 4.8 Angstrom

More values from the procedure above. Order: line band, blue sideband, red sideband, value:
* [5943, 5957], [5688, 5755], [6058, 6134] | 3.4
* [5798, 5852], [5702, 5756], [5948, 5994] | -4.4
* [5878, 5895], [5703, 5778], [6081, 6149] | 8.1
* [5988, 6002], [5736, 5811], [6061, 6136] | 2.5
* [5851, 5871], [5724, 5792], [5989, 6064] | 3.4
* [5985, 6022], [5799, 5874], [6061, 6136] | 5.5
